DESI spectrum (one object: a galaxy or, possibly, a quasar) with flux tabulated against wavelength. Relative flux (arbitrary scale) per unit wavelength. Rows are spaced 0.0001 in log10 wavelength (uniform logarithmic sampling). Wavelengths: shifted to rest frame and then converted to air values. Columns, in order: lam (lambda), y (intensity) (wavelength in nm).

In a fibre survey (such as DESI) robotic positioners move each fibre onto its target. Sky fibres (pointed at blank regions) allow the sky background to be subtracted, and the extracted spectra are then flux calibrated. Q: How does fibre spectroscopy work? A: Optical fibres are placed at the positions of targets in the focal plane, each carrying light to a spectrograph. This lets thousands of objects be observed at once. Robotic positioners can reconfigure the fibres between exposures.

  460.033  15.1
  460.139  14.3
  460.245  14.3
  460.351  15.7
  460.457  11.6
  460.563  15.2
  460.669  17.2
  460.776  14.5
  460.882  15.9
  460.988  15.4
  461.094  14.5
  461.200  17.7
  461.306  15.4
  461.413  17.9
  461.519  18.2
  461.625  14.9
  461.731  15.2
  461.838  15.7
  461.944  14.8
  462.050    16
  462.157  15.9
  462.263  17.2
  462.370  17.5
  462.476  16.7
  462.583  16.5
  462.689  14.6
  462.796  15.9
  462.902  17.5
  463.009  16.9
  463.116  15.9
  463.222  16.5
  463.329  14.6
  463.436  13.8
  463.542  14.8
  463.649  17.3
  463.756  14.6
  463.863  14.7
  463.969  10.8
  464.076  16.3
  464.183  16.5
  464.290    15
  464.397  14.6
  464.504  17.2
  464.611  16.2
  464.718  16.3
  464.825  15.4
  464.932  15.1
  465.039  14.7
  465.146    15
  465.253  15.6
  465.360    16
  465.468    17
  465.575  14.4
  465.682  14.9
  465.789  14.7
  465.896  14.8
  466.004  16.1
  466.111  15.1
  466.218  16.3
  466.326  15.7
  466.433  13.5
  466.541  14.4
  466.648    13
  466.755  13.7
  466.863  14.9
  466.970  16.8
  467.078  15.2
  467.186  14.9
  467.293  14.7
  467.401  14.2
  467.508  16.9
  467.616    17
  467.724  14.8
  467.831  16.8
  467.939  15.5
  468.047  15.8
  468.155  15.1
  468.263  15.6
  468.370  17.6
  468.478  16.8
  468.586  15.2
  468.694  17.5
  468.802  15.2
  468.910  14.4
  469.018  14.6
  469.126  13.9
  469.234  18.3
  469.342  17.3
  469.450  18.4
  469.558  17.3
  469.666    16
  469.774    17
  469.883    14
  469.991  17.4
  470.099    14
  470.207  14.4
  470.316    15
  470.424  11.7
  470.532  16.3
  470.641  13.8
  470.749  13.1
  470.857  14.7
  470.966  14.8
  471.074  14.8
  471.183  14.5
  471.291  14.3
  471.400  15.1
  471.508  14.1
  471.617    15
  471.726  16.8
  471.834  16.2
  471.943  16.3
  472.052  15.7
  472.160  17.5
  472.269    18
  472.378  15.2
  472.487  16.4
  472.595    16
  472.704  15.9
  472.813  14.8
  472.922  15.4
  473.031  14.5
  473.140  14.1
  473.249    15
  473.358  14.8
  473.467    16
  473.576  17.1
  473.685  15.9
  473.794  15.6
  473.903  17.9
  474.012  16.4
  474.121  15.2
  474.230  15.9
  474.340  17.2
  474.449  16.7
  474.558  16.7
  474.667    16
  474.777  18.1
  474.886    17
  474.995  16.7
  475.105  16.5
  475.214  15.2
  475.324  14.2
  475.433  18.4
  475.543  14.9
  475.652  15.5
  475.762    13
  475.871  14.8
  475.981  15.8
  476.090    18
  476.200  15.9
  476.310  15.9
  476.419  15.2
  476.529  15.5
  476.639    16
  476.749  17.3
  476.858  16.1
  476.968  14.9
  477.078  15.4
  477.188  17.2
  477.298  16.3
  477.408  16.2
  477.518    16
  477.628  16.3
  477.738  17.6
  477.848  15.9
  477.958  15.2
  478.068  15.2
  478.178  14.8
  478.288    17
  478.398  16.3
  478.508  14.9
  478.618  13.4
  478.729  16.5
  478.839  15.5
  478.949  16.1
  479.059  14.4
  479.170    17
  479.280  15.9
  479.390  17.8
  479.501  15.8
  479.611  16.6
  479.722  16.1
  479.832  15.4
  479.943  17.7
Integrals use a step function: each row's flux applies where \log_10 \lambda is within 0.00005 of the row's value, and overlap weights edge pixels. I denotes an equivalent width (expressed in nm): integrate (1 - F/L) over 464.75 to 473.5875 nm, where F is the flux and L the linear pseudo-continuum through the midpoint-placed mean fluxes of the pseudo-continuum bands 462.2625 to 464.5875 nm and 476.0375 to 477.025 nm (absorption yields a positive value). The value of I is 0.23 nm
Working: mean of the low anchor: 15.7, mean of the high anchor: 16.1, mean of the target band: 15.4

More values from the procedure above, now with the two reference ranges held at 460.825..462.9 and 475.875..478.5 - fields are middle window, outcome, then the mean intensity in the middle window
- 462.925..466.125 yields 0.15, 15.4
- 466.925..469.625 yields 0.02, 16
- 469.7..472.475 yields 0.15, 15.2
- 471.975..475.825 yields 0.02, 16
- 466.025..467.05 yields 0.08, 14.9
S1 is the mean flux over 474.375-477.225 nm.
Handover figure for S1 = 16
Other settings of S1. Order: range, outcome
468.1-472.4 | 15.6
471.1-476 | 15.8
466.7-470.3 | 15.8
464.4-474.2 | 15.5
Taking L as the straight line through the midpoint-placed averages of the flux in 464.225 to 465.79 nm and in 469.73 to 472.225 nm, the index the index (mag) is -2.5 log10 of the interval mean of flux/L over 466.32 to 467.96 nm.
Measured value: 0.02 mag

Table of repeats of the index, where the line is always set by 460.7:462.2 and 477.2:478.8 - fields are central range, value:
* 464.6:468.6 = 0.03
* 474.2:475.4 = -0.04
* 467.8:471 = 0.02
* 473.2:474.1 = -0.01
